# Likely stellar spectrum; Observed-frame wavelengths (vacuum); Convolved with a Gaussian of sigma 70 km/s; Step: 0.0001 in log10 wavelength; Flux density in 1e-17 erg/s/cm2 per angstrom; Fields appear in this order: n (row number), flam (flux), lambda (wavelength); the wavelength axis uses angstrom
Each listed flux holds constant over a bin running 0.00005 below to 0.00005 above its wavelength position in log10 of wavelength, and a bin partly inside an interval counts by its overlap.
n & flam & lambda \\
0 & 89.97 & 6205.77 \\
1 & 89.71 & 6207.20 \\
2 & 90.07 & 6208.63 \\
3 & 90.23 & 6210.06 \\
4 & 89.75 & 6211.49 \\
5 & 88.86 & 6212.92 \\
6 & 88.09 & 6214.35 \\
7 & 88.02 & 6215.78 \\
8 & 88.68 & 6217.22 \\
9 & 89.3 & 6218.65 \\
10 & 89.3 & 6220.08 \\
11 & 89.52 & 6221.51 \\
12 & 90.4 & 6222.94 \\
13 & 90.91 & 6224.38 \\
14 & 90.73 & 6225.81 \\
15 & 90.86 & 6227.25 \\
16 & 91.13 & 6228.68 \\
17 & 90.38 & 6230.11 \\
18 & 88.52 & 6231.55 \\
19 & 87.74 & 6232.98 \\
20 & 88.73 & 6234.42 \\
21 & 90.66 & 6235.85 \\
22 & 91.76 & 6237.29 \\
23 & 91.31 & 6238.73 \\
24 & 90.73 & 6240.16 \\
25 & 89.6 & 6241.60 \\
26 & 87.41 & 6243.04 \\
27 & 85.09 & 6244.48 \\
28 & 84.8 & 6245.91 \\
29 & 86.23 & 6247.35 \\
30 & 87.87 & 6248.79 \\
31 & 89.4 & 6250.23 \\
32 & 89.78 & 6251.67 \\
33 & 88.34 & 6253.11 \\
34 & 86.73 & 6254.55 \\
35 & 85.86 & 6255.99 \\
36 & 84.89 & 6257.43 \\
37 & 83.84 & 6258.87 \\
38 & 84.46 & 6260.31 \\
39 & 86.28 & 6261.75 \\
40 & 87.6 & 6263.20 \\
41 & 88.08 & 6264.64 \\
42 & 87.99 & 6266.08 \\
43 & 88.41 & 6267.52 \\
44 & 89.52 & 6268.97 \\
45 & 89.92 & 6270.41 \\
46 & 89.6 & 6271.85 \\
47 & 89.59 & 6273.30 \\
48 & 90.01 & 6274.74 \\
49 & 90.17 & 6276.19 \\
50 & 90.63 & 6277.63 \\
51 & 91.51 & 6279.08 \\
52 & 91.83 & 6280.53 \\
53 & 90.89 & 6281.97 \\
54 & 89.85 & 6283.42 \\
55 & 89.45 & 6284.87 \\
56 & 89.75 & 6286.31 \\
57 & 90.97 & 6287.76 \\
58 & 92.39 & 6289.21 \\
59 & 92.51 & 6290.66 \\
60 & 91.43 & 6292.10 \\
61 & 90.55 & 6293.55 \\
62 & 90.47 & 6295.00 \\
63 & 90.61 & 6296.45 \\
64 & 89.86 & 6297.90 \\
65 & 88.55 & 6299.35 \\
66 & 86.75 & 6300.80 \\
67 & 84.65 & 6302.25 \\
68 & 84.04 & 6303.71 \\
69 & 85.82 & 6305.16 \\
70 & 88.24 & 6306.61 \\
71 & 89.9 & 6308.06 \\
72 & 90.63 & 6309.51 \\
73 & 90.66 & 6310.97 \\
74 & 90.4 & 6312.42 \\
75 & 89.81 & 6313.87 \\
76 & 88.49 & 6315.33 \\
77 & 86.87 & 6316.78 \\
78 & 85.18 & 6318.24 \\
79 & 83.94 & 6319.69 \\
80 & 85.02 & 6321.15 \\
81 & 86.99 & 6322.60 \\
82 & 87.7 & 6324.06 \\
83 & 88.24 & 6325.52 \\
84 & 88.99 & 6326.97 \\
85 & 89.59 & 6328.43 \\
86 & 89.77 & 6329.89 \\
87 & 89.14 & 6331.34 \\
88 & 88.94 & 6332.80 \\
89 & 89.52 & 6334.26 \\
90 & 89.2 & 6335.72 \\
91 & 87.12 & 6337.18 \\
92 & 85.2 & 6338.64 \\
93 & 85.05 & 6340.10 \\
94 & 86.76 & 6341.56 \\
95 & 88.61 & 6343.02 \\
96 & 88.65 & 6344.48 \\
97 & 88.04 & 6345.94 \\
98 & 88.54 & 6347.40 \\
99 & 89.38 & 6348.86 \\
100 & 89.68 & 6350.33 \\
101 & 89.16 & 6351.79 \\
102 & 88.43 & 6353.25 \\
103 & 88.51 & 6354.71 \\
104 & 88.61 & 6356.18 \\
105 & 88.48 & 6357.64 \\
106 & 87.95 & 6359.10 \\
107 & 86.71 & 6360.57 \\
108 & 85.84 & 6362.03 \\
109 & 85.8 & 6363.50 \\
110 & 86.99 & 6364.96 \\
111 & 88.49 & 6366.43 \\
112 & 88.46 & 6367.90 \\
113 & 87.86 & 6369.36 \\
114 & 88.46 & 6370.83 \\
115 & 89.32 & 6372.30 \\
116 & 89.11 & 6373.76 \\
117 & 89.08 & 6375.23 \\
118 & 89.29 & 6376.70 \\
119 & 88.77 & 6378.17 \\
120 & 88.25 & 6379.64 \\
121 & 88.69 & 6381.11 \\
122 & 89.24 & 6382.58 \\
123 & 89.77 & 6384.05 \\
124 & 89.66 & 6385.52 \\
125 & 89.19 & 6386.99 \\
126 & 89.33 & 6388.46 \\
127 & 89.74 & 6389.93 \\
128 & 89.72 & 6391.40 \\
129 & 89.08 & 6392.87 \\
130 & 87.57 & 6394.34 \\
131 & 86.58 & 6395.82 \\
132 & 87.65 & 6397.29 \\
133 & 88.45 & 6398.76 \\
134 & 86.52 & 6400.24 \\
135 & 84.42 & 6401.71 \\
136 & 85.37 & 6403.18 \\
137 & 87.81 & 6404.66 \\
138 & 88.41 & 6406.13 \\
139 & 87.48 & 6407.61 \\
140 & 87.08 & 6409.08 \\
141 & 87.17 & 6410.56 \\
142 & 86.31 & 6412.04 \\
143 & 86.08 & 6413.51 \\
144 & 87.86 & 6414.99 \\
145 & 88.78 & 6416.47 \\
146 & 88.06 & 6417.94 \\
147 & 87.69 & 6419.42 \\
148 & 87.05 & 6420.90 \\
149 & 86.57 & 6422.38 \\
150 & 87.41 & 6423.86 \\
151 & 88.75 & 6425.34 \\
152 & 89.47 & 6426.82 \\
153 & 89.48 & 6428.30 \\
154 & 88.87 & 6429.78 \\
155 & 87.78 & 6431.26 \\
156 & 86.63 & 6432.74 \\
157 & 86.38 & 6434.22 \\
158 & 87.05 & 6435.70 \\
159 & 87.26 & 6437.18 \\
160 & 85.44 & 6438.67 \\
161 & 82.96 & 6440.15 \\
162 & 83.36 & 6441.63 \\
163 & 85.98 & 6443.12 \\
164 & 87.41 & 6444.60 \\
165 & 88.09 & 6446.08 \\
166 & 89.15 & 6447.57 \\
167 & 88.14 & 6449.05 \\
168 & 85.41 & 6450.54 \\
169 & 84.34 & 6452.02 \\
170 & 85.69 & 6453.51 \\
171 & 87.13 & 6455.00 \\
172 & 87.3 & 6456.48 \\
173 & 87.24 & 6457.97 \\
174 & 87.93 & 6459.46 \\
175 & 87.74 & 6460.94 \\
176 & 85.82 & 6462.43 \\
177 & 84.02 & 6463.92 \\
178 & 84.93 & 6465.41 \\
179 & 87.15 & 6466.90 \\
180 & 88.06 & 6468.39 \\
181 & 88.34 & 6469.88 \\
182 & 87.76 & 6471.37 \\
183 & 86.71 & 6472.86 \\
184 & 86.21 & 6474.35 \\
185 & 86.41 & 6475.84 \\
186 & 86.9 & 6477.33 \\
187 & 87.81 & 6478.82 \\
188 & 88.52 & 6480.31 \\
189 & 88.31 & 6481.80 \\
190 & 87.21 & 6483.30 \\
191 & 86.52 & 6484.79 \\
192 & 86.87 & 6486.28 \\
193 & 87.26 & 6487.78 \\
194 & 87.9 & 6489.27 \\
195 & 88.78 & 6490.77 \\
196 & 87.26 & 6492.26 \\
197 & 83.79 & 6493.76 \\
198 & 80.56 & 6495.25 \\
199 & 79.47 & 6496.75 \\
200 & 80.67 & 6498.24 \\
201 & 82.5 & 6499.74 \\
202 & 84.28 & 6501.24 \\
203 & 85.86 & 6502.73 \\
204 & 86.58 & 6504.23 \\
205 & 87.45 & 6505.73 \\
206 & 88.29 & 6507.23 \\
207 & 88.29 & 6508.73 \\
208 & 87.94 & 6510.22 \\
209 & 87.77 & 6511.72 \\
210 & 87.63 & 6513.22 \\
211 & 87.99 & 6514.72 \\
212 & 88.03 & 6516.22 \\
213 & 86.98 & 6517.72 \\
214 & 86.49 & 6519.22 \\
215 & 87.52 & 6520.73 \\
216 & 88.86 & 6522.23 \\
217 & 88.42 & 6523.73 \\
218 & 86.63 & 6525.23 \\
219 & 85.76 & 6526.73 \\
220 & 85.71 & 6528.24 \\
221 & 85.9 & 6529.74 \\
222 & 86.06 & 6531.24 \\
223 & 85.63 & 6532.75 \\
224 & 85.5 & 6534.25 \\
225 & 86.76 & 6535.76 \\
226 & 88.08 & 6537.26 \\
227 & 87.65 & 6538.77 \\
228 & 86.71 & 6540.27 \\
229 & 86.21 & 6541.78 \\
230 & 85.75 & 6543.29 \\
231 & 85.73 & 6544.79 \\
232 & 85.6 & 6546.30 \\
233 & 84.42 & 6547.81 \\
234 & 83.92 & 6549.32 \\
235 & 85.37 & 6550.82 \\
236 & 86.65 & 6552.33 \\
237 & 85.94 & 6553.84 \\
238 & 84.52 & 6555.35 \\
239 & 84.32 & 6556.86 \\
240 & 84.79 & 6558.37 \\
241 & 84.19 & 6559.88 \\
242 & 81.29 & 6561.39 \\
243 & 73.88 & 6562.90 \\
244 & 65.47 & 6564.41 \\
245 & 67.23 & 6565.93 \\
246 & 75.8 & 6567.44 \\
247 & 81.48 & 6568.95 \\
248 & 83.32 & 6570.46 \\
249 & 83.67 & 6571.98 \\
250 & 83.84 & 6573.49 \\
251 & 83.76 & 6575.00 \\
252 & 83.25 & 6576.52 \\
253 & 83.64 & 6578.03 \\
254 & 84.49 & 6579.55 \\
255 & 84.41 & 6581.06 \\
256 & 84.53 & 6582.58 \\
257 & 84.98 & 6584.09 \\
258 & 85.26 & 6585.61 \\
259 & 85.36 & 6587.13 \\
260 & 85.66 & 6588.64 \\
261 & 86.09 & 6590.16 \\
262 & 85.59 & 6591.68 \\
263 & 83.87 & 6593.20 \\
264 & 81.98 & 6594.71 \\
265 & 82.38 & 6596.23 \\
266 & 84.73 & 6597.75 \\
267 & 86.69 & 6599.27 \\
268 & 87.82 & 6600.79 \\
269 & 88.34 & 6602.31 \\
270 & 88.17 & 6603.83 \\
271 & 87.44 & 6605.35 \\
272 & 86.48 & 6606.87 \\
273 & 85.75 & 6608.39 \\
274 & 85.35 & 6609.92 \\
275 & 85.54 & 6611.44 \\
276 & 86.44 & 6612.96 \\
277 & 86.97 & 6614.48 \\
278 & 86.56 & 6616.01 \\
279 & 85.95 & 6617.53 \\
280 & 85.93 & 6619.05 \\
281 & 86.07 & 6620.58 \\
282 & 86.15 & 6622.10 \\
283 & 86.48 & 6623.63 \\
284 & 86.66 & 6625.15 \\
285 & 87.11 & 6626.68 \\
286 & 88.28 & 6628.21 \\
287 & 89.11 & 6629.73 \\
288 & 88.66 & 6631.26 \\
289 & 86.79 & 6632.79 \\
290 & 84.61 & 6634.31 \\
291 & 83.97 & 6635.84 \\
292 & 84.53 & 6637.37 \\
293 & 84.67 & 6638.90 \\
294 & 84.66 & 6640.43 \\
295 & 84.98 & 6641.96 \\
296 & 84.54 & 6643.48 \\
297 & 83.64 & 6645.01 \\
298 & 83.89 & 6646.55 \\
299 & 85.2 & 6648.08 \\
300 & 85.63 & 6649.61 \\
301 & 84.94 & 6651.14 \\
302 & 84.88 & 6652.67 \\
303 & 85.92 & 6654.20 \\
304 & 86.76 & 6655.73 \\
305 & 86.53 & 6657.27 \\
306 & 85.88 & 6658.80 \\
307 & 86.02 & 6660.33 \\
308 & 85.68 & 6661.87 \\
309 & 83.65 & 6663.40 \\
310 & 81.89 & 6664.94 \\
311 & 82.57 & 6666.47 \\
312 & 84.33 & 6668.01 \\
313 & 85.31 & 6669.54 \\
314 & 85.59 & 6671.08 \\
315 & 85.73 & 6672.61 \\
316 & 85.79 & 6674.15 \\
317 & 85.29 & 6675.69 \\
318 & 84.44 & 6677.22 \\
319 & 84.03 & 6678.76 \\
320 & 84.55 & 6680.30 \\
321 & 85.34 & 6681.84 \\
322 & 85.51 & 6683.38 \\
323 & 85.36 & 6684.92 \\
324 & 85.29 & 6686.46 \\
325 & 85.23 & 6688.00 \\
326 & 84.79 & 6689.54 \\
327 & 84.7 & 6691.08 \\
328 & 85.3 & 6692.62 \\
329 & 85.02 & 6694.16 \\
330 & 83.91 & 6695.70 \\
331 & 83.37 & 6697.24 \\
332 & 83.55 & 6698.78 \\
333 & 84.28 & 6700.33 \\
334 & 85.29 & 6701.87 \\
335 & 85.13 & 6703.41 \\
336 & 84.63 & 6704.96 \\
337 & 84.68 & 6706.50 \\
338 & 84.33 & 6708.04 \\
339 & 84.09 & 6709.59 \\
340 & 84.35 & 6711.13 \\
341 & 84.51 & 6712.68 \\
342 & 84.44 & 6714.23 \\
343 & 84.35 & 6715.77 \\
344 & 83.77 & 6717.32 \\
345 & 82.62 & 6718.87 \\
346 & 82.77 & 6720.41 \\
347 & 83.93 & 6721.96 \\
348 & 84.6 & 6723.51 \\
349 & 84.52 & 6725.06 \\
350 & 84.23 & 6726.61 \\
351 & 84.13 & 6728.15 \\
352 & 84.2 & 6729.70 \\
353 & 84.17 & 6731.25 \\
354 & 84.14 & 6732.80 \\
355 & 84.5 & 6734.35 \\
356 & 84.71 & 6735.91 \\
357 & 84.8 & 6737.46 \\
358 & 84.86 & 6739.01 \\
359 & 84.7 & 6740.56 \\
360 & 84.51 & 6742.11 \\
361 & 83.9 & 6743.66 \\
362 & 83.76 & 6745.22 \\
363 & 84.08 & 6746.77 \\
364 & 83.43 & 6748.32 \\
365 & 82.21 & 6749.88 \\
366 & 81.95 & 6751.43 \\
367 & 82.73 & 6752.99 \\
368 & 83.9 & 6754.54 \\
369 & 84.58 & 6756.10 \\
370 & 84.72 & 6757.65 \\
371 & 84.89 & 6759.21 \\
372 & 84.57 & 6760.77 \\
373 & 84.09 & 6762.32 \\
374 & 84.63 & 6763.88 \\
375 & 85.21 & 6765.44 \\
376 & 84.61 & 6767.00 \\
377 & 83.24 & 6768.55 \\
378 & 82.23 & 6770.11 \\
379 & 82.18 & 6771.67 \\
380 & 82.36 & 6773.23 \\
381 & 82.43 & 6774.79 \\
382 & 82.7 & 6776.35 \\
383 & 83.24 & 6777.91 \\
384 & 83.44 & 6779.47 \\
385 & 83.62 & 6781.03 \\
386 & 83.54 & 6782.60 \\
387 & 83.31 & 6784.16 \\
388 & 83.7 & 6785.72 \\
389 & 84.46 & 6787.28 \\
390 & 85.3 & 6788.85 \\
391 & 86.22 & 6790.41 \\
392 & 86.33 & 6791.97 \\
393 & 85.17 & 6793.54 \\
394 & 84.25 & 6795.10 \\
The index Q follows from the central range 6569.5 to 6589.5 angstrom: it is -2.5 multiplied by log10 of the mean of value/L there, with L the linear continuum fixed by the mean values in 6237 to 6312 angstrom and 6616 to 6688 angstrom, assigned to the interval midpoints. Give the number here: 0.02 mag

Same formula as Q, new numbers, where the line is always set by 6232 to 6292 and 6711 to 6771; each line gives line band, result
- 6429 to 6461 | 0.00 mag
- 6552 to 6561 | 0.01 mag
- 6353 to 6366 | 0.01 mag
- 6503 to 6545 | -0.01 mag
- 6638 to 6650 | 0.01 mag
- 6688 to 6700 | 0.00 mag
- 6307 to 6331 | 0.00 mag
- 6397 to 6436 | 0.00 mag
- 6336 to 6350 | 0.01 mag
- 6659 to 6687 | 0.00 mag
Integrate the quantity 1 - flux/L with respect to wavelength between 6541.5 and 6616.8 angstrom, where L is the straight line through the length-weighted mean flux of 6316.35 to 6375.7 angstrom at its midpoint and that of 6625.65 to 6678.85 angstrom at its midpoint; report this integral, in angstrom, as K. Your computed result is 1.8 angstrom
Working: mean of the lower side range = 87.9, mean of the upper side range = 85.3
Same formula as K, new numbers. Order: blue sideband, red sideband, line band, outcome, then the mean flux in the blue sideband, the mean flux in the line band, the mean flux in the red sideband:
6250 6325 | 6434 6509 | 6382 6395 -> -0.3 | 88.6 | 89.3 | 86.3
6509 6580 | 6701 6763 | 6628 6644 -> -0.3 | 84.4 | 85.9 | 84.2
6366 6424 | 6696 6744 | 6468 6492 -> -0.1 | 88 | 87.5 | 84.3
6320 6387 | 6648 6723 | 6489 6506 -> 0.4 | 88.2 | 84.4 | 84.7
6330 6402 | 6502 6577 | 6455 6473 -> -0.1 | 88.3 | 86.9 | 84.7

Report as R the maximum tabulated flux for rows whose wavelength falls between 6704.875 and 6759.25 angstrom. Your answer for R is 84.89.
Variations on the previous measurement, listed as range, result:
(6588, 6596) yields 86.09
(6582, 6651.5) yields 89.11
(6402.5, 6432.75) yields 89.48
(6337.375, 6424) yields 89.77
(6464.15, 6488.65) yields 88.52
